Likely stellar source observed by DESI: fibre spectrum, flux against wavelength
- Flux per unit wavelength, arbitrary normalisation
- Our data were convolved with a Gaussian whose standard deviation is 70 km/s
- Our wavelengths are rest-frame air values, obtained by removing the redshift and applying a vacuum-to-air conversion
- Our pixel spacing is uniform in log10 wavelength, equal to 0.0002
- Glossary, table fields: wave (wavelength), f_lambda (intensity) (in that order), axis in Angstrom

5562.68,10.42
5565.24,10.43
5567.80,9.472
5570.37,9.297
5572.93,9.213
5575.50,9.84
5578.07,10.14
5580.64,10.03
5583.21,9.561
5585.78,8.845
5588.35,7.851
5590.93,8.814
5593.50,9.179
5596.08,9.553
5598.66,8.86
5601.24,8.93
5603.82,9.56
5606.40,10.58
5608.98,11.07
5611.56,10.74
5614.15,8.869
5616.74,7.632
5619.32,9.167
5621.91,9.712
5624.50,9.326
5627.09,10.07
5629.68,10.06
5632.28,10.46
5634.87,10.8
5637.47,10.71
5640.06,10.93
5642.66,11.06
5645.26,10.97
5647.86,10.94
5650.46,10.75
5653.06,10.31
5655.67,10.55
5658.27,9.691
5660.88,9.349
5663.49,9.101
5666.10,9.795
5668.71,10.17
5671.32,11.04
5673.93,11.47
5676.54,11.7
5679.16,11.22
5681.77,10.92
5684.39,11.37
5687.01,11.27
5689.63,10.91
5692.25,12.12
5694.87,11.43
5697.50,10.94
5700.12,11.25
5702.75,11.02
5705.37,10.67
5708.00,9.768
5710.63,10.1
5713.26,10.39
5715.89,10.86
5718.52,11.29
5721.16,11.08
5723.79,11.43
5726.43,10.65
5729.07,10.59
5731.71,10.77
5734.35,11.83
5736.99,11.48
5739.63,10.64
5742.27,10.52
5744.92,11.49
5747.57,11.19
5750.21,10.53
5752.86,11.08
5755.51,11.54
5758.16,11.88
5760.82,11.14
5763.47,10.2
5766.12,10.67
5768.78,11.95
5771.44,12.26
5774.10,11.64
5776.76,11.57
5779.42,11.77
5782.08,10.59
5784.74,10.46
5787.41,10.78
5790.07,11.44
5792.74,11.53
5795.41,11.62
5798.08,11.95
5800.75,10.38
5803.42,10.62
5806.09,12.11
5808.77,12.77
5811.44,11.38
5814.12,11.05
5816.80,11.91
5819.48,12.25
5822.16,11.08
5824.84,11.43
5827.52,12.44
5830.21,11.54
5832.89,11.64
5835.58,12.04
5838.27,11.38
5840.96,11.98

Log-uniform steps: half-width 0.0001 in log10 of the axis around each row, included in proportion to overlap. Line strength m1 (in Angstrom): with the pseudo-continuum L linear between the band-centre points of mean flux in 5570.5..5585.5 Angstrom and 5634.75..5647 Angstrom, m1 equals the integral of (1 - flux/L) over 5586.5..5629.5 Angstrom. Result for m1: 3.7 Angstrom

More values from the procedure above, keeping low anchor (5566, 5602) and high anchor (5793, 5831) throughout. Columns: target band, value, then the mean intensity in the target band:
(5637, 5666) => -1.2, 10.4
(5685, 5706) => -1.6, 11.2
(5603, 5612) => -0.9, 10.5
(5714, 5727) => -0.5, 11.1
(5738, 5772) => -0.3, 11.1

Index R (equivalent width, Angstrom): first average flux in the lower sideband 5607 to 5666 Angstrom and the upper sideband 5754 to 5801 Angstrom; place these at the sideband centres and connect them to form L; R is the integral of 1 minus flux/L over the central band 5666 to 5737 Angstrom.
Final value -2.2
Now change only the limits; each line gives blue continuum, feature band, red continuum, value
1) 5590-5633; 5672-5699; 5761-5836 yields -2.67 Angstrom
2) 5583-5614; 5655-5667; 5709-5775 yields 0.59 Angstrom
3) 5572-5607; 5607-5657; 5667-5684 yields -0.14 Angstrom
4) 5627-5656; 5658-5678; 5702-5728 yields 0.66 Angstrom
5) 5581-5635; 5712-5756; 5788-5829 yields -0.85 Angstrom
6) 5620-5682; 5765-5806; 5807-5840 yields 0.53 Angstrom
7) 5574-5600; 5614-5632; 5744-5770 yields 0.58 Angstrom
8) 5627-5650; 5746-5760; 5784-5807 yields -0.21 Angstrom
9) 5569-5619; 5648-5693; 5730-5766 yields -1.95 Angstrom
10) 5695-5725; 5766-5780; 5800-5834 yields -0.54 Angstrom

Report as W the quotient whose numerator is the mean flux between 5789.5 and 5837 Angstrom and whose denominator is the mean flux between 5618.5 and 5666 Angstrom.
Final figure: 1.14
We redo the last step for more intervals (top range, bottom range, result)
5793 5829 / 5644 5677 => 1.11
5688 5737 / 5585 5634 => 1.16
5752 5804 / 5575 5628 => 1.19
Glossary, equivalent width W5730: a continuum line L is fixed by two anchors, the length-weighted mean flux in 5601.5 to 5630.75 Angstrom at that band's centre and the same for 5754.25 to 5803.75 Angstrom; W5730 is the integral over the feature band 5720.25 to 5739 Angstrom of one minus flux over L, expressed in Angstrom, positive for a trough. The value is -0.5 Angstrom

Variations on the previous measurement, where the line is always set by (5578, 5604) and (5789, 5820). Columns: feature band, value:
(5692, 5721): -1.1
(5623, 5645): -1.8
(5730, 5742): -0.3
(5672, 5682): -1.2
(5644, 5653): -0.9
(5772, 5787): 0.1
